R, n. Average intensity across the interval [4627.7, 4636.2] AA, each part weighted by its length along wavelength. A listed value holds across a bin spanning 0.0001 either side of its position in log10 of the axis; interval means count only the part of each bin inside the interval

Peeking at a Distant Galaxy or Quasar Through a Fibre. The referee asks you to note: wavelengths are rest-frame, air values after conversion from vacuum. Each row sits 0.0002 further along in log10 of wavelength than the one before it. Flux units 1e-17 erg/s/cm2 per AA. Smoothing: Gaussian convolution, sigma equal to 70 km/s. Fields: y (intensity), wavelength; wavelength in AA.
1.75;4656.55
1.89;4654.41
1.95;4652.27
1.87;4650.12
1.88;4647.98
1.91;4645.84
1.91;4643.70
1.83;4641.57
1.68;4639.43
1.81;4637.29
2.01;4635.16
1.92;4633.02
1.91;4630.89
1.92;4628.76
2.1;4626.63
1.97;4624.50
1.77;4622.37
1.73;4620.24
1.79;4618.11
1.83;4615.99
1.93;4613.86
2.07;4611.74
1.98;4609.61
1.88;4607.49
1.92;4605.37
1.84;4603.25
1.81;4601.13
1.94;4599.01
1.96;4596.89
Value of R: 1.94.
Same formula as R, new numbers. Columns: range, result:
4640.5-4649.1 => 1.88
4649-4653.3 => 1.91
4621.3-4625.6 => 1.87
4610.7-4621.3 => 1.87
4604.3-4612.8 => 1.96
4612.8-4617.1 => 1.88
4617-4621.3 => 1.76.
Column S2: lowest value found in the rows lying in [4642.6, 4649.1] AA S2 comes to 1.88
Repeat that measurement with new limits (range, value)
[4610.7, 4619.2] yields 1.79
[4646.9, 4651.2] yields 1.87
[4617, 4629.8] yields 1.73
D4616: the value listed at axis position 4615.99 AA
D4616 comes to 1.83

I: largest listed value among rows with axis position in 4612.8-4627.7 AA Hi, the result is 2.1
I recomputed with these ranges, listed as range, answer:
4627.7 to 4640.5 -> 2.01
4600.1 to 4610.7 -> 1.98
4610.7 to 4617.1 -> 2.07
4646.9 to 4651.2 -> 1.88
